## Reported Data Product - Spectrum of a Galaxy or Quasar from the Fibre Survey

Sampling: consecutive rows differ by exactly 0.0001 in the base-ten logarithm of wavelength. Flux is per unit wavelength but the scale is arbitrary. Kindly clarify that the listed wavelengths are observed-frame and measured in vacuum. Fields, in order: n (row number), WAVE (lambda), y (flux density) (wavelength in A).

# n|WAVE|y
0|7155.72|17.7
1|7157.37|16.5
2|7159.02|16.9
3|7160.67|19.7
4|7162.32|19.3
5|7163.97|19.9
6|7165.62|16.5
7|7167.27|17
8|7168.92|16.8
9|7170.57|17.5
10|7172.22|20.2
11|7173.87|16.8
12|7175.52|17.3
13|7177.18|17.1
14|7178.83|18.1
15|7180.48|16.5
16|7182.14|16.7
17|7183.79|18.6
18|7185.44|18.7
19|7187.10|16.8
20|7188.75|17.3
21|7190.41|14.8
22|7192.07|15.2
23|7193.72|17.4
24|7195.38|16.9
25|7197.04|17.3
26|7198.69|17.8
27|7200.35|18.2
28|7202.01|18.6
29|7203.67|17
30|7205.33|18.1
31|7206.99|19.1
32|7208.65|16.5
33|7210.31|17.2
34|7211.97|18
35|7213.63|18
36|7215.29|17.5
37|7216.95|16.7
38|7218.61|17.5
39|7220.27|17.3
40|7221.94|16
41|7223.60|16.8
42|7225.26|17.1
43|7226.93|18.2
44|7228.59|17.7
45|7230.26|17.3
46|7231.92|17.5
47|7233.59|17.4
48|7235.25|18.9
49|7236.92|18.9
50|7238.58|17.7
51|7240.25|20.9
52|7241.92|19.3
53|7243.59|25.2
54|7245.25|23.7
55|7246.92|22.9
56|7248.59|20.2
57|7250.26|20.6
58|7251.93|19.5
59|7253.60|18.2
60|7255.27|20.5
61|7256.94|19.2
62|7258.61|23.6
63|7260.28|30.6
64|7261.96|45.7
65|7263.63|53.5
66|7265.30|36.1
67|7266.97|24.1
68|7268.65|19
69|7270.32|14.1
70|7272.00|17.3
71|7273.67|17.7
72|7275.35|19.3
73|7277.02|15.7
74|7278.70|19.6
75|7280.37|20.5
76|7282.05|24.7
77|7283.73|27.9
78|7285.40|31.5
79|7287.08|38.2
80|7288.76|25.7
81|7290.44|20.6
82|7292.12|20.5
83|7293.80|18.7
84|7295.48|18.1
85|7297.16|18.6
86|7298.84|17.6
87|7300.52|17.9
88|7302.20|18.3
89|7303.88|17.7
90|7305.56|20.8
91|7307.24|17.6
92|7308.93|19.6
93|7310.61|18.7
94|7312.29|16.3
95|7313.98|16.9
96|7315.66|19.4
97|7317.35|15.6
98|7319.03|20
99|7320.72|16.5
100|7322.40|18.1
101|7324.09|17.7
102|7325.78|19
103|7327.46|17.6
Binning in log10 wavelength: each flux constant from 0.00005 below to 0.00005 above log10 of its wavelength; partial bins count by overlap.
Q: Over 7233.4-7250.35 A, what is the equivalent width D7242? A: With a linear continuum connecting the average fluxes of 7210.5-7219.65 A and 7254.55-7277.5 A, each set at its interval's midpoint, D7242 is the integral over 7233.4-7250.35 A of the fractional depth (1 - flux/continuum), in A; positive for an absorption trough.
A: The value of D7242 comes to 0.92 A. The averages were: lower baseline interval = 17.5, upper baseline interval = 25.6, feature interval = 20.6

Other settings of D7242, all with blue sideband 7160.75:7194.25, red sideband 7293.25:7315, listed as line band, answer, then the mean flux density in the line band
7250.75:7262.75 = -4.79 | 25.1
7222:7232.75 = 0.27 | 17.3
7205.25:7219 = 0.06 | 17.6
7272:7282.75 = -0.76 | 19.3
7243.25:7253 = -2.11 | 21.8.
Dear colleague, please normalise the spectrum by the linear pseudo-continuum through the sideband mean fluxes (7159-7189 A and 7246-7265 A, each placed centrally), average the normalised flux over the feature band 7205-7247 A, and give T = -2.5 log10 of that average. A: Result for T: 0.272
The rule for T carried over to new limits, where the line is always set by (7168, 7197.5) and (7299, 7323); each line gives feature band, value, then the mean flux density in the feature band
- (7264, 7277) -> -0.23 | 21.9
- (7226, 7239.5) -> -0.02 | 18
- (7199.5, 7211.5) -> -0.03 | 17.8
